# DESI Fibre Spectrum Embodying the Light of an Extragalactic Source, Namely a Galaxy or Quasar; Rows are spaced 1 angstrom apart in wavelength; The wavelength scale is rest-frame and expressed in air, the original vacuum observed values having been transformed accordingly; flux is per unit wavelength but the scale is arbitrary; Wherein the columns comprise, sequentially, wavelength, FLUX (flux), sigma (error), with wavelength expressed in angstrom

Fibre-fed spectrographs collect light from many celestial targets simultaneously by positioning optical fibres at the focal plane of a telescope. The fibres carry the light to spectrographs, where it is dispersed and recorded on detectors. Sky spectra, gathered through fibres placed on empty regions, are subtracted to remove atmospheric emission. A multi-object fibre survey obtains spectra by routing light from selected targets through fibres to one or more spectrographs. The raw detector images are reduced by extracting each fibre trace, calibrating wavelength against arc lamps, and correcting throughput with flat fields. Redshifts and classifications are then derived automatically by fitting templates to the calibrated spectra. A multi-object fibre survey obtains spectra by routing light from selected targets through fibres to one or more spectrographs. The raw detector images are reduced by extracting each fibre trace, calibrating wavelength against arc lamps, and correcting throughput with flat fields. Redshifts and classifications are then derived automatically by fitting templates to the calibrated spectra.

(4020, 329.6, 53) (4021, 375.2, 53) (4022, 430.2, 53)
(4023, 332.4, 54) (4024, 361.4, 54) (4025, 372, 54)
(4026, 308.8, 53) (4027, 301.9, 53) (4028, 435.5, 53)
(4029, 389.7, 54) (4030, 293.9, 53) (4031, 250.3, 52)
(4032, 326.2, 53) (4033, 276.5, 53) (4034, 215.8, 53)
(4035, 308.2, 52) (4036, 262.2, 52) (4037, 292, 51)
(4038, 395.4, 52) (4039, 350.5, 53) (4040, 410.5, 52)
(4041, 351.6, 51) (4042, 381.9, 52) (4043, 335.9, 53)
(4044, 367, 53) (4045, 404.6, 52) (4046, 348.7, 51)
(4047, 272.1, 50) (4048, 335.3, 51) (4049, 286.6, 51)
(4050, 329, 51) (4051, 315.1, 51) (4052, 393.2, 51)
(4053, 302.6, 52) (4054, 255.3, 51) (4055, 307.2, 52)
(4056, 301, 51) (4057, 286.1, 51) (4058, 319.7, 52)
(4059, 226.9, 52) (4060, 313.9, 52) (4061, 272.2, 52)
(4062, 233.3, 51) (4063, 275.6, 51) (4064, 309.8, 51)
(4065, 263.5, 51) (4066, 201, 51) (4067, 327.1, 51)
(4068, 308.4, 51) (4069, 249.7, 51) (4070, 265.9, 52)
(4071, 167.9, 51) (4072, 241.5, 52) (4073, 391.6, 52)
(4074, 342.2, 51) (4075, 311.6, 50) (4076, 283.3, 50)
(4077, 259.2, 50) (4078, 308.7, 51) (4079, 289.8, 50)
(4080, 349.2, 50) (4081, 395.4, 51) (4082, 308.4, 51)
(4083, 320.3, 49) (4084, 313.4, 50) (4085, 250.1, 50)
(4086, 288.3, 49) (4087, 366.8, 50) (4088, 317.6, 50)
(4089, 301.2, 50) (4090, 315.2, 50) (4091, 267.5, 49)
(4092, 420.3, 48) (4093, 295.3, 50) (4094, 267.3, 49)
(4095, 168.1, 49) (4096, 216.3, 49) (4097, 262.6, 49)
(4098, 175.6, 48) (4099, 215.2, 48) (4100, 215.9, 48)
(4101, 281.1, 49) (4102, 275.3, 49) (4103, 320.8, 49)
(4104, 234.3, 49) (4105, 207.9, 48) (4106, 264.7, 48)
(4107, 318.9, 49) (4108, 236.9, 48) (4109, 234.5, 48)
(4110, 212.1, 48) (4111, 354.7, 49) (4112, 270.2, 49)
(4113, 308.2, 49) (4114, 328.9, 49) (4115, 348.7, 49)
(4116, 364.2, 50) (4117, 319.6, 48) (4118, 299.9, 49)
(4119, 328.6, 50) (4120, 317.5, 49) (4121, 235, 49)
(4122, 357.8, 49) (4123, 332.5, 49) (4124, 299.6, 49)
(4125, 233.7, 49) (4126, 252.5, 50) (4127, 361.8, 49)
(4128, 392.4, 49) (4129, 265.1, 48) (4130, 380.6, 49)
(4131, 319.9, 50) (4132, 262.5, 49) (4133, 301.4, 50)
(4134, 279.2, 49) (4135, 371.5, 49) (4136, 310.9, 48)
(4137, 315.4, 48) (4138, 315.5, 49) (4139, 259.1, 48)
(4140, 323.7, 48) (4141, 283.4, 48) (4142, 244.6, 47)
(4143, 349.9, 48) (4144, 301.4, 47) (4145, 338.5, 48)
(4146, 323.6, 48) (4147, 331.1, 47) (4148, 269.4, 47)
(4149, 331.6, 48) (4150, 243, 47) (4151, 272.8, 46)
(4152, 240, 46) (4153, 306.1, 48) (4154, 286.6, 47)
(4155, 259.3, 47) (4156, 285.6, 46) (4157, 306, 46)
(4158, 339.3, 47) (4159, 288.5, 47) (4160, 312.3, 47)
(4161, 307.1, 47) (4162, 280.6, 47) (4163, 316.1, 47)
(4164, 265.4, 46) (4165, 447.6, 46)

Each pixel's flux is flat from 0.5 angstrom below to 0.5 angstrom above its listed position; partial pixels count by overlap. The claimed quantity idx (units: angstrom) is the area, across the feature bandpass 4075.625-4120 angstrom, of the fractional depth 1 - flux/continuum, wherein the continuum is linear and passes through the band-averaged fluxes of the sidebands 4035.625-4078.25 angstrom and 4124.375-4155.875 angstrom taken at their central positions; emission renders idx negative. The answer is 2.2 angstrom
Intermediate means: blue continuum 306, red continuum 301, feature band 289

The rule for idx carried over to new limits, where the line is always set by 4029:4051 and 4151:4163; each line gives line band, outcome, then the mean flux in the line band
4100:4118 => 1.2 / 285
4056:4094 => 2.3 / 296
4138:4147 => -0.3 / 305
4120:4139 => -0.6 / 309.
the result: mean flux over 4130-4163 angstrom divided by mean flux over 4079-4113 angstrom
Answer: 1.1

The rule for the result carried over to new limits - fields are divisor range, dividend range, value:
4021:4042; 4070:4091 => 0.91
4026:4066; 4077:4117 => 0.91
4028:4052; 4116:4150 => 0.94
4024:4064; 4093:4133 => 0.89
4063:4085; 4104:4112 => 0.88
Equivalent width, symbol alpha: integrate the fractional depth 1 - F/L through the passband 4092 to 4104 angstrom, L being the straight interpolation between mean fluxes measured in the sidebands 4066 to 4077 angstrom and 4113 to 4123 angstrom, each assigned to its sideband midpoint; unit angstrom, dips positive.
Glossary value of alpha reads 2.1 angstrom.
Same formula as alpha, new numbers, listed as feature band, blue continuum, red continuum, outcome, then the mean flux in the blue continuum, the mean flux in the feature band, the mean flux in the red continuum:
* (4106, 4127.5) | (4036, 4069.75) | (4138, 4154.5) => 0.01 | 312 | 300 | 295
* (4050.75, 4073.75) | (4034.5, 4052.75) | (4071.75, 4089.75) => 3.05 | 341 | 284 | 314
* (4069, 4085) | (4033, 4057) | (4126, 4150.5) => 1.00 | 325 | 300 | 310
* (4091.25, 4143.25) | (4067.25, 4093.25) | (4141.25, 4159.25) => 1.67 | 305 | 290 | 295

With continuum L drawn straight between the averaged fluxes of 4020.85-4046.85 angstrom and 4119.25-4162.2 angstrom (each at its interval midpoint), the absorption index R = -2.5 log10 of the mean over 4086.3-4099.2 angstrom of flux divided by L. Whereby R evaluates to 0.15 mag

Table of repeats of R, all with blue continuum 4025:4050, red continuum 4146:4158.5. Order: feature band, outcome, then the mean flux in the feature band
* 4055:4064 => 0.146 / 282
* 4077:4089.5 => -0.003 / 315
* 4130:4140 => -0.044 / 309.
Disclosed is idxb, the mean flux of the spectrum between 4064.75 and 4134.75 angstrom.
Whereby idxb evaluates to 291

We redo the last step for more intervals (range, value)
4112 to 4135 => 313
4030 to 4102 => 297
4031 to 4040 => 306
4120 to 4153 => 303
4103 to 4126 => 291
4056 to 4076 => 280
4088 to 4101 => 263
